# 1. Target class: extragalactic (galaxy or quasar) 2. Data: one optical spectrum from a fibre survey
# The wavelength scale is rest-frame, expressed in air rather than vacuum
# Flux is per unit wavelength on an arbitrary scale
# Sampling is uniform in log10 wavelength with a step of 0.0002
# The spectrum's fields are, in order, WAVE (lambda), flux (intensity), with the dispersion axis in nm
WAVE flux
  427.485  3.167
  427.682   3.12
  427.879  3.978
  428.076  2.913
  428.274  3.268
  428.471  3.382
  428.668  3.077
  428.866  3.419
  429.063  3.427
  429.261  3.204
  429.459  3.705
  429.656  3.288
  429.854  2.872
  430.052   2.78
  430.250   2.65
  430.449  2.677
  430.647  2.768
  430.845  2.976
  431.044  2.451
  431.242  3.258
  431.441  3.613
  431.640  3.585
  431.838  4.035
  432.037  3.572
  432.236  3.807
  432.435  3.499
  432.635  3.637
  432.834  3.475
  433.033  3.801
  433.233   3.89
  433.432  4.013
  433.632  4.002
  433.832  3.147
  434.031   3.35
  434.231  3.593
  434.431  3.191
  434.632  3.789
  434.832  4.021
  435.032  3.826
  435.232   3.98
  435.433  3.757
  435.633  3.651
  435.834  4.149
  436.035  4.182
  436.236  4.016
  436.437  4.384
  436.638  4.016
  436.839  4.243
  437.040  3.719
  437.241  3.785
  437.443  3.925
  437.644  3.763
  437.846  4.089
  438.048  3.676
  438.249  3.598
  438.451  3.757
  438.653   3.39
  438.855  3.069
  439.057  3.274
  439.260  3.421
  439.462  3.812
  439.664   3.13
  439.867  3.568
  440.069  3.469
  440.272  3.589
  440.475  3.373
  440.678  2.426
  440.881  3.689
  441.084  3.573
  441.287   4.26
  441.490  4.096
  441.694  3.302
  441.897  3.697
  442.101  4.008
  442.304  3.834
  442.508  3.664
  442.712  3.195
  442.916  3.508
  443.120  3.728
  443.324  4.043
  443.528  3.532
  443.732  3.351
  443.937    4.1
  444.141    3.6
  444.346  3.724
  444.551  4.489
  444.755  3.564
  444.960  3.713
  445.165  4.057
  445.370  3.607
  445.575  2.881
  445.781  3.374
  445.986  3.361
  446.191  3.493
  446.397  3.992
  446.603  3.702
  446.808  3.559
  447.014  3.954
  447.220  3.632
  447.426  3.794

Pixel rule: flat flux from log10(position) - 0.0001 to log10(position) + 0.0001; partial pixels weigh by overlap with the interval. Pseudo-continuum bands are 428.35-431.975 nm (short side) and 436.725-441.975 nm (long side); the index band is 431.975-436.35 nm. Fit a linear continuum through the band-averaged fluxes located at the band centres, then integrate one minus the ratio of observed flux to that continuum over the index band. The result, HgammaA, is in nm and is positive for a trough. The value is -0.49 nm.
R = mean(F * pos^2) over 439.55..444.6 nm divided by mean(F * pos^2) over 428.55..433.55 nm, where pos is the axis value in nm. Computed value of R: 1.14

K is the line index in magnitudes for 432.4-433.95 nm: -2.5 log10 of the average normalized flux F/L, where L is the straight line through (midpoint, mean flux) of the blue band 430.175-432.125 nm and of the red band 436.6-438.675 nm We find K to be -0.098 mag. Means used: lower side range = 3.16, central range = 3.69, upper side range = 3.83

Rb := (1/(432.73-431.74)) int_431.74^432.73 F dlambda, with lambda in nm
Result 3.71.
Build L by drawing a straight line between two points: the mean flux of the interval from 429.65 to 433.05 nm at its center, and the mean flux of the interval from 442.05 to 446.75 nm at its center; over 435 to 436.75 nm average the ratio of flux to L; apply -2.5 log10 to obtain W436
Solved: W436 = -0.179 mag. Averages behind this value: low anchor 3.25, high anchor 3.67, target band 4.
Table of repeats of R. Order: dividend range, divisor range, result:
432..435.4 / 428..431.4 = 1.22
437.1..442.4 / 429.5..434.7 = 1.10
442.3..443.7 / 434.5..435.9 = 0.97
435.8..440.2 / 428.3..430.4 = 1.23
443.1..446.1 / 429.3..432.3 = 1.22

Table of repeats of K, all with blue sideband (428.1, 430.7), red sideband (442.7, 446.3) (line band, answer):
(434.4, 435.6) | -0.146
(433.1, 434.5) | -0.109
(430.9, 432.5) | -0.087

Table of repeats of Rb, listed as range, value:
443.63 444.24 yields 3.68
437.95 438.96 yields 3.5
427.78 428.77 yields 3.32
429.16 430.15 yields 3.17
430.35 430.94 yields 2.81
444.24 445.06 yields 3.87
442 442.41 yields 3.92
